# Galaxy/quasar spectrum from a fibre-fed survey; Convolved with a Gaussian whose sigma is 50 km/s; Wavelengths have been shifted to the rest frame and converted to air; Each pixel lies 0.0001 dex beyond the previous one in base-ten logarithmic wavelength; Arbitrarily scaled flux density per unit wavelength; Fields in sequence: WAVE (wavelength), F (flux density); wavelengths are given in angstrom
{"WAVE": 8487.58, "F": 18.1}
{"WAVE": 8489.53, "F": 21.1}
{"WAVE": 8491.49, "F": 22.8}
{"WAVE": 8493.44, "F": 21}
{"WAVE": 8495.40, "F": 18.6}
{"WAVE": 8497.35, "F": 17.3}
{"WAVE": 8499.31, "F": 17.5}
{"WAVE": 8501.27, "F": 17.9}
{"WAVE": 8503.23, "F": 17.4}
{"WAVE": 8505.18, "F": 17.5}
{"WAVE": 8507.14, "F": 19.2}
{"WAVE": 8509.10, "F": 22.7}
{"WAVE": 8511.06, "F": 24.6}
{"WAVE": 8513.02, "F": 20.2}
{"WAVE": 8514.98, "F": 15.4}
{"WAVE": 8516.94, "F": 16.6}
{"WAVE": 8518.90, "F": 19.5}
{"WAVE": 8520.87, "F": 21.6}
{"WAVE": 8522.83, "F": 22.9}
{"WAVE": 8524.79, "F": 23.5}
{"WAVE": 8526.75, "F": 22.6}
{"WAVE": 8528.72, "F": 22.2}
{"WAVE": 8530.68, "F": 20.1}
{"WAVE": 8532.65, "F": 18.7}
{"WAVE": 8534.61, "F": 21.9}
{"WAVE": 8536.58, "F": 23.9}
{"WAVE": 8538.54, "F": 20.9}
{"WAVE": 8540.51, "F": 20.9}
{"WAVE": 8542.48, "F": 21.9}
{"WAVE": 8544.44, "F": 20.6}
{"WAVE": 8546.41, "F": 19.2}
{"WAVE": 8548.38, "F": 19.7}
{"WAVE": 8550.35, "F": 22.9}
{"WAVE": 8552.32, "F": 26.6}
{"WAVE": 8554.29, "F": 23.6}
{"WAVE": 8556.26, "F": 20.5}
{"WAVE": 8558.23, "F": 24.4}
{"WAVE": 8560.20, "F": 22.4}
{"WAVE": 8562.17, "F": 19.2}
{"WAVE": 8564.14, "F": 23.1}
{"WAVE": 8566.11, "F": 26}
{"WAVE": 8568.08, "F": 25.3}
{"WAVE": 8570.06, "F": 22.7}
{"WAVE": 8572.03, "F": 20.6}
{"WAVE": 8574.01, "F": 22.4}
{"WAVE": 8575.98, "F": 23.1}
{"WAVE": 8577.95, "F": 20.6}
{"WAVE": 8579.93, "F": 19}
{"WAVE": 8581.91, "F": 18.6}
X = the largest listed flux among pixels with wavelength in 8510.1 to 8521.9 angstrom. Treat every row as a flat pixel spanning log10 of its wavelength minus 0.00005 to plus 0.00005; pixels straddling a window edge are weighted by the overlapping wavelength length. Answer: 24.6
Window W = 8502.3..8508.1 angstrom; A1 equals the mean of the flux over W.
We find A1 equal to 18.1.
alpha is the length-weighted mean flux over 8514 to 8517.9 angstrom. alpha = 16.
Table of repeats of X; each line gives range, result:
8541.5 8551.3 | 22.9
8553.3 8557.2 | 23.6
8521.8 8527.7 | 23.5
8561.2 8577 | 26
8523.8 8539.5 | 23.9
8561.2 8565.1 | 23.1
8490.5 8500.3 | 22.8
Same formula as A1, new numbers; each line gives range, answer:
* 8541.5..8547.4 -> 20.6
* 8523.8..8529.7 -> 22.8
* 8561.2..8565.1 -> 21.2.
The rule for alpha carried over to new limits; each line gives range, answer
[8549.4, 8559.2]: 23.6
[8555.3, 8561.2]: 22.4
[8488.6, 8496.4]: 20.9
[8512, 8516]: 17.9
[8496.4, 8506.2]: 17.5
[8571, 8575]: 21.5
